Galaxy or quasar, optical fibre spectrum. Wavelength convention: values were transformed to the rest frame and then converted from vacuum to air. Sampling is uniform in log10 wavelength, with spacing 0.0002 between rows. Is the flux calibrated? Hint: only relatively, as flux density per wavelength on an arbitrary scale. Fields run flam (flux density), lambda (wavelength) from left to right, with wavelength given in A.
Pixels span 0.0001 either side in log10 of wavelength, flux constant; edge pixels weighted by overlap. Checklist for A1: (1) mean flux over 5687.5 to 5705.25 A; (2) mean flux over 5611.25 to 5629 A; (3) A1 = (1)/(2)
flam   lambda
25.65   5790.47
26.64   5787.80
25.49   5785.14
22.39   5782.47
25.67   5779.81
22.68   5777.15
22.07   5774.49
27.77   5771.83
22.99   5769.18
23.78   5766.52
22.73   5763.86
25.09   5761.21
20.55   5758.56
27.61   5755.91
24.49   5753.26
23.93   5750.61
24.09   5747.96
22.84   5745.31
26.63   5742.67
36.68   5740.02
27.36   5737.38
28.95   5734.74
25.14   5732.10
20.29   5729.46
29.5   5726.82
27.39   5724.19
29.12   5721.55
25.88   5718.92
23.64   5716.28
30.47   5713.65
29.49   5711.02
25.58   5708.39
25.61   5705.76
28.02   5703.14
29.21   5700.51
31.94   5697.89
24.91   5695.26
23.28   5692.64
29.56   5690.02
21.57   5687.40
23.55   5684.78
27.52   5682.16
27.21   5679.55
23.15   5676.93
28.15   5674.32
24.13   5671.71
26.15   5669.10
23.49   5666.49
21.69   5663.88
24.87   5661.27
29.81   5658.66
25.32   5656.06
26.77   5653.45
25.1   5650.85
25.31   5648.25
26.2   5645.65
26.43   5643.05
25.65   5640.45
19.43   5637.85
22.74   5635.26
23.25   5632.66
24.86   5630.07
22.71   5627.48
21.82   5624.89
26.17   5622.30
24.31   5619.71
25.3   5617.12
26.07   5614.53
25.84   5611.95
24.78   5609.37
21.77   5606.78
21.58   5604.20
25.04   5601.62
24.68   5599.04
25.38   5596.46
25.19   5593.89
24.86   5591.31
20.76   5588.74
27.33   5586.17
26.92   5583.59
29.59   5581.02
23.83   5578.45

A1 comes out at 1.1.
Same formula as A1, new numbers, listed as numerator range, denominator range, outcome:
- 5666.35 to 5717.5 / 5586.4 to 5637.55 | 1.10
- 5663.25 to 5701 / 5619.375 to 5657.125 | 1.05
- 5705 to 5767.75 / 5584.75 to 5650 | 1.07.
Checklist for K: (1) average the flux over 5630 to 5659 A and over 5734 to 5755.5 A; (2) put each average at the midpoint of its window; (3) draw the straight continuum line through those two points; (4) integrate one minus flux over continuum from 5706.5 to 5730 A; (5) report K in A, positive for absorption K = -0.6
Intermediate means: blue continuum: 24.9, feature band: 27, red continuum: 26.8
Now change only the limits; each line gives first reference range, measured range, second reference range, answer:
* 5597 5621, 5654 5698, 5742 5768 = -2.3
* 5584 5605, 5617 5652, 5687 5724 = 1.8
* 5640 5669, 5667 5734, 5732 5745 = 2.3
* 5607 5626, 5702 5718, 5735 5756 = -0.5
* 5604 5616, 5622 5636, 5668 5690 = 0.6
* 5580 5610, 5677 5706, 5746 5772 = -2.5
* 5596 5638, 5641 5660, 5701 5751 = -1.1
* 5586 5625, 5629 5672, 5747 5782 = -0.8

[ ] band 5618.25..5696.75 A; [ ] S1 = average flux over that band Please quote 24.9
